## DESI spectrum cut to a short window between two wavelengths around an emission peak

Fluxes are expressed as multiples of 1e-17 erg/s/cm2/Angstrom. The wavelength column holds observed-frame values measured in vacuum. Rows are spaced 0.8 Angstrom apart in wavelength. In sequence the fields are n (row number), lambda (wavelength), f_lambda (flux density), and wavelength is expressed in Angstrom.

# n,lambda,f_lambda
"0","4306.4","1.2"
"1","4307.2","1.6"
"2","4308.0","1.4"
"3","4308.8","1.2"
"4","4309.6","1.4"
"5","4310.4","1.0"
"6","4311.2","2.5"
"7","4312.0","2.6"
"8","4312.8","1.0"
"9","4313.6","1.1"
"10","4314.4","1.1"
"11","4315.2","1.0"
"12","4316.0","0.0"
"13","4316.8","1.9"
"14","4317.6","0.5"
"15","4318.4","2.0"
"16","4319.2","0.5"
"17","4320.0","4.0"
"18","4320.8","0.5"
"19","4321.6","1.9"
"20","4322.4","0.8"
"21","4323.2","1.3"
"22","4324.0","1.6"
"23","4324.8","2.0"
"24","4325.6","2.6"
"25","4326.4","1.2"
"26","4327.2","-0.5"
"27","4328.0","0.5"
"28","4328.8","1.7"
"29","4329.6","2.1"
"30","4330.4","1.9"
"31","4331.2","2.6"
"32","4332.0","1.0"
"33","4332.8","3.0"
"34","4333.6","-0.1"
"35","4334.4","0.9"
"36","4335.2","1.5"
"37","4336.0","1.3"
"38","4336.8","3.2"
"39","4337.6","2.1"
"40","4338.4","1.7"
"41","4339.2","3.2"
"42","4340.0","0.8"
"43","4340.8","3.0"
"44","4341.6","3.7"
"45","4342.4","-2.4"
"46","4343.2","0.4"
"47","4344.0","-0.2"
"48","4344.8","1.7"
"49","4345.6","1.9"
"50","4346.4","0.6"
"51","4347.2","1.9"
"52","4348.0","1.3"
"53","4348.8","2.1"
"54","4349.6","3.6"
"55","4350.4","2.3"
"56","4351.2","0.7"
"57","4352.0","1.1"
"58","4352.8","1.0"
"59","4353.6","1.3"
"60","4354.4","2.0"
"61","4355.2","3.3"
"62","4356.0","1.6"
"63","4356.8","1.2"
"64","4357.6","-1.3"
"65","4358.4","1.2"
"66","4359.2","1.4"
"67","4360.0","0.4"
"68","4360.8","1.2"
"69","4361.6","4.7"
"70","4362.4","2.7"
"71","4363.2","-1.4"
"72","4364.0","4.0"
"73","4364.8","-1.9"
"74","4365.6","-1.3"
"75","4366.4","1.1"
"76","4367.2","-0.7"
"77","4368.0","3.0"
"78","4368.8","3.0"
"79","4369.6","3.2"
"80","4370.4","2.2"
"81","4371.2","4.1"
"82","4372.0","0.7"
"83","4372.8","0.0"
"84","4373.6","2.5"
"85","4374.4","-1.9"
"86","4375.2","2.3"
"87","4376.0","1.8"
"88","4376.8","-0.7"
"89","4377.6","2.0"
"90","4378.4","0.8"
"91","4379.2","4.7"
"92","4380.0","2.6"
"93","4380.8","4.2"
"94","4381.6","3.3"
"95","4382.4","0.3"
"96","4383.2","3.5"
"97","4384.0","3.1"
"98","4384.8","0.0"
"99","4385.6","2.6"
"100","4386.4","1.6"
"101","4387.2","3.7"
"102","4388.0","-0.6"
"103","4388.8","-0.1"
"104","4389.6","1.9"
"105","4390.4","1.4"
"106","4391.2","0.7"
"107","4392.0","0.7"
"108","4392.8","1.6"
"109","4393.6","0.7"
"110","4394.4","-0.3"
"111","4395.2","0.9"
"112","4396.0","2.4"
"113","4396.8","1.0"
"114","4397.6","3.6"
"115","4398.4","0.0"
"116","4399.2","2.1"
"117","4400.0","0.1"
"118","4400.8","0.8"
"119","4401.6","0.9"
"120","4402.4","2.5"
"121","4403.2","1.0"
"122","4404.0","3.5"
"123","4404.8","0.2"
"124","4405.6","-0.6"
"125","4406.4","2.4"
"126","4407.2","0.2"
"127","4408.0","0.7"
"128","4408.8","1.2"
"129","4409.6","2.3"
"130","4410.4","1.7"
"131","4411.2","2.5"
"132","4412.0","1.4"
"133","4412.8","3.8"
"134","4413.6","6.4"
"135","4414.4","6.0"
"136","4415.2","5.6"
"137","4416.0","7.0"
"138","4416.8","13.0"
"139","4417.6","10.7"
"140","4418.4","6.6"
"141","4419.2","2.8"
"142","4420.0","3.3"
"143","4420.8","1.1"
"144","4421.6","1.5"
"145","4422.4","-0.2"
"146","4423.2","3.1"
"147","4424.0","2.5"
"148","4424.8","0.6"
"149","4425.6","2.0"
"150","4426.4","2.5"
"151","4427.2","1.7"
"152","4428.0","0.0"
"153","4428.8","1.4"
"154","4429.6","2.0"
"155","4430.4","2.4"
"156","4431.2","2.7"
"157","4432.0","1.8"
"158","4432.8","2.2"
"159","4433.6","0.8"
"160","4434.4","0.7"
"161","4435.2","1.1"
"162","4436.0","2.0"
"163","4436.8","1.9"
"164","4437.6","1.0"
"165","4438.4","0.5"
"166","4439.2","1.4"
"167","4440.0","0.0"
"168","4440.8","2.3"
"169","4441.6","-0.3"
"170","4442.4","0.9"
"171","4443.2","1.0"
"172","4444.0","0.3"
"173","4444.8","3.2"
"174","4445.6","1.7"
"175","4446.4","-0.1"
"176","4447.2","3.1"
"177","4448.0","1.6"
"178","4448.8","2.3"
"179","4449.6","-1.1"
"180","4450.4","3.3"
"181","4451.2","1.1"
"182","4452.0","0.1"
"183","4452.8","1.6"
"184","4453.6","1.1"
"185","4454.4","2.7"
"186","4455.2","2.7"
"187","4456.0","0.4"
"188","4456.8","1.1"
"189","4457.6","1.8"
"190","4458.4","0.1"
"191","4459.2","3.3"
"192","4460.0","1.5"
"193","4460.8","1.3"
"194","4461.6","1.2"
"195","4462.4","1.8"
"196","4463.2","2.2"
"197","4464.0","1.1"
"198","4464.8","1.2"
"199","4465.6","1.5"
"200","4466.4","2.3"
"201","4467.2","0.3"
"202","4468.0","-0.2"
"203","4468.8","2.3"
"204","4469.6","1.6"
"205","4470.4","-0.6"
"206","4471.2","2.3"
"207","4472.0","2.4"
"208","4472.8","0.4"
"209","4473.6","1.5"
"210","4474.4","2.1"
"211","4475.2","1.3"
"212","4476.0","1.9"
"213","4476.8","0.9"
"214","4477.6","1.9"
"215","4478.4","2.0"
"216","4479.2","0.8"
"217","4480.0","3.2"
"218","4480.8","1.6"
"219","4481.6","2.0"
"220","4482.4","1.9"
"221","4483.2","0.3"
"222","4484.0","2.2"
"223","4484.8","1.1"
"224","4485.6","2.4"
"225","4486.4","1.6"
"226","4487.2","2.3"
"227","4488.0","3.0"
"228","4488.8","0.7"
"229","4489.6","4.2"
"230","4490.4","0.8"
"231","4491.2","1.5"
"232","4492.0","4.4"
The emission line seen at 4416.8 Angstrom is [O II]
